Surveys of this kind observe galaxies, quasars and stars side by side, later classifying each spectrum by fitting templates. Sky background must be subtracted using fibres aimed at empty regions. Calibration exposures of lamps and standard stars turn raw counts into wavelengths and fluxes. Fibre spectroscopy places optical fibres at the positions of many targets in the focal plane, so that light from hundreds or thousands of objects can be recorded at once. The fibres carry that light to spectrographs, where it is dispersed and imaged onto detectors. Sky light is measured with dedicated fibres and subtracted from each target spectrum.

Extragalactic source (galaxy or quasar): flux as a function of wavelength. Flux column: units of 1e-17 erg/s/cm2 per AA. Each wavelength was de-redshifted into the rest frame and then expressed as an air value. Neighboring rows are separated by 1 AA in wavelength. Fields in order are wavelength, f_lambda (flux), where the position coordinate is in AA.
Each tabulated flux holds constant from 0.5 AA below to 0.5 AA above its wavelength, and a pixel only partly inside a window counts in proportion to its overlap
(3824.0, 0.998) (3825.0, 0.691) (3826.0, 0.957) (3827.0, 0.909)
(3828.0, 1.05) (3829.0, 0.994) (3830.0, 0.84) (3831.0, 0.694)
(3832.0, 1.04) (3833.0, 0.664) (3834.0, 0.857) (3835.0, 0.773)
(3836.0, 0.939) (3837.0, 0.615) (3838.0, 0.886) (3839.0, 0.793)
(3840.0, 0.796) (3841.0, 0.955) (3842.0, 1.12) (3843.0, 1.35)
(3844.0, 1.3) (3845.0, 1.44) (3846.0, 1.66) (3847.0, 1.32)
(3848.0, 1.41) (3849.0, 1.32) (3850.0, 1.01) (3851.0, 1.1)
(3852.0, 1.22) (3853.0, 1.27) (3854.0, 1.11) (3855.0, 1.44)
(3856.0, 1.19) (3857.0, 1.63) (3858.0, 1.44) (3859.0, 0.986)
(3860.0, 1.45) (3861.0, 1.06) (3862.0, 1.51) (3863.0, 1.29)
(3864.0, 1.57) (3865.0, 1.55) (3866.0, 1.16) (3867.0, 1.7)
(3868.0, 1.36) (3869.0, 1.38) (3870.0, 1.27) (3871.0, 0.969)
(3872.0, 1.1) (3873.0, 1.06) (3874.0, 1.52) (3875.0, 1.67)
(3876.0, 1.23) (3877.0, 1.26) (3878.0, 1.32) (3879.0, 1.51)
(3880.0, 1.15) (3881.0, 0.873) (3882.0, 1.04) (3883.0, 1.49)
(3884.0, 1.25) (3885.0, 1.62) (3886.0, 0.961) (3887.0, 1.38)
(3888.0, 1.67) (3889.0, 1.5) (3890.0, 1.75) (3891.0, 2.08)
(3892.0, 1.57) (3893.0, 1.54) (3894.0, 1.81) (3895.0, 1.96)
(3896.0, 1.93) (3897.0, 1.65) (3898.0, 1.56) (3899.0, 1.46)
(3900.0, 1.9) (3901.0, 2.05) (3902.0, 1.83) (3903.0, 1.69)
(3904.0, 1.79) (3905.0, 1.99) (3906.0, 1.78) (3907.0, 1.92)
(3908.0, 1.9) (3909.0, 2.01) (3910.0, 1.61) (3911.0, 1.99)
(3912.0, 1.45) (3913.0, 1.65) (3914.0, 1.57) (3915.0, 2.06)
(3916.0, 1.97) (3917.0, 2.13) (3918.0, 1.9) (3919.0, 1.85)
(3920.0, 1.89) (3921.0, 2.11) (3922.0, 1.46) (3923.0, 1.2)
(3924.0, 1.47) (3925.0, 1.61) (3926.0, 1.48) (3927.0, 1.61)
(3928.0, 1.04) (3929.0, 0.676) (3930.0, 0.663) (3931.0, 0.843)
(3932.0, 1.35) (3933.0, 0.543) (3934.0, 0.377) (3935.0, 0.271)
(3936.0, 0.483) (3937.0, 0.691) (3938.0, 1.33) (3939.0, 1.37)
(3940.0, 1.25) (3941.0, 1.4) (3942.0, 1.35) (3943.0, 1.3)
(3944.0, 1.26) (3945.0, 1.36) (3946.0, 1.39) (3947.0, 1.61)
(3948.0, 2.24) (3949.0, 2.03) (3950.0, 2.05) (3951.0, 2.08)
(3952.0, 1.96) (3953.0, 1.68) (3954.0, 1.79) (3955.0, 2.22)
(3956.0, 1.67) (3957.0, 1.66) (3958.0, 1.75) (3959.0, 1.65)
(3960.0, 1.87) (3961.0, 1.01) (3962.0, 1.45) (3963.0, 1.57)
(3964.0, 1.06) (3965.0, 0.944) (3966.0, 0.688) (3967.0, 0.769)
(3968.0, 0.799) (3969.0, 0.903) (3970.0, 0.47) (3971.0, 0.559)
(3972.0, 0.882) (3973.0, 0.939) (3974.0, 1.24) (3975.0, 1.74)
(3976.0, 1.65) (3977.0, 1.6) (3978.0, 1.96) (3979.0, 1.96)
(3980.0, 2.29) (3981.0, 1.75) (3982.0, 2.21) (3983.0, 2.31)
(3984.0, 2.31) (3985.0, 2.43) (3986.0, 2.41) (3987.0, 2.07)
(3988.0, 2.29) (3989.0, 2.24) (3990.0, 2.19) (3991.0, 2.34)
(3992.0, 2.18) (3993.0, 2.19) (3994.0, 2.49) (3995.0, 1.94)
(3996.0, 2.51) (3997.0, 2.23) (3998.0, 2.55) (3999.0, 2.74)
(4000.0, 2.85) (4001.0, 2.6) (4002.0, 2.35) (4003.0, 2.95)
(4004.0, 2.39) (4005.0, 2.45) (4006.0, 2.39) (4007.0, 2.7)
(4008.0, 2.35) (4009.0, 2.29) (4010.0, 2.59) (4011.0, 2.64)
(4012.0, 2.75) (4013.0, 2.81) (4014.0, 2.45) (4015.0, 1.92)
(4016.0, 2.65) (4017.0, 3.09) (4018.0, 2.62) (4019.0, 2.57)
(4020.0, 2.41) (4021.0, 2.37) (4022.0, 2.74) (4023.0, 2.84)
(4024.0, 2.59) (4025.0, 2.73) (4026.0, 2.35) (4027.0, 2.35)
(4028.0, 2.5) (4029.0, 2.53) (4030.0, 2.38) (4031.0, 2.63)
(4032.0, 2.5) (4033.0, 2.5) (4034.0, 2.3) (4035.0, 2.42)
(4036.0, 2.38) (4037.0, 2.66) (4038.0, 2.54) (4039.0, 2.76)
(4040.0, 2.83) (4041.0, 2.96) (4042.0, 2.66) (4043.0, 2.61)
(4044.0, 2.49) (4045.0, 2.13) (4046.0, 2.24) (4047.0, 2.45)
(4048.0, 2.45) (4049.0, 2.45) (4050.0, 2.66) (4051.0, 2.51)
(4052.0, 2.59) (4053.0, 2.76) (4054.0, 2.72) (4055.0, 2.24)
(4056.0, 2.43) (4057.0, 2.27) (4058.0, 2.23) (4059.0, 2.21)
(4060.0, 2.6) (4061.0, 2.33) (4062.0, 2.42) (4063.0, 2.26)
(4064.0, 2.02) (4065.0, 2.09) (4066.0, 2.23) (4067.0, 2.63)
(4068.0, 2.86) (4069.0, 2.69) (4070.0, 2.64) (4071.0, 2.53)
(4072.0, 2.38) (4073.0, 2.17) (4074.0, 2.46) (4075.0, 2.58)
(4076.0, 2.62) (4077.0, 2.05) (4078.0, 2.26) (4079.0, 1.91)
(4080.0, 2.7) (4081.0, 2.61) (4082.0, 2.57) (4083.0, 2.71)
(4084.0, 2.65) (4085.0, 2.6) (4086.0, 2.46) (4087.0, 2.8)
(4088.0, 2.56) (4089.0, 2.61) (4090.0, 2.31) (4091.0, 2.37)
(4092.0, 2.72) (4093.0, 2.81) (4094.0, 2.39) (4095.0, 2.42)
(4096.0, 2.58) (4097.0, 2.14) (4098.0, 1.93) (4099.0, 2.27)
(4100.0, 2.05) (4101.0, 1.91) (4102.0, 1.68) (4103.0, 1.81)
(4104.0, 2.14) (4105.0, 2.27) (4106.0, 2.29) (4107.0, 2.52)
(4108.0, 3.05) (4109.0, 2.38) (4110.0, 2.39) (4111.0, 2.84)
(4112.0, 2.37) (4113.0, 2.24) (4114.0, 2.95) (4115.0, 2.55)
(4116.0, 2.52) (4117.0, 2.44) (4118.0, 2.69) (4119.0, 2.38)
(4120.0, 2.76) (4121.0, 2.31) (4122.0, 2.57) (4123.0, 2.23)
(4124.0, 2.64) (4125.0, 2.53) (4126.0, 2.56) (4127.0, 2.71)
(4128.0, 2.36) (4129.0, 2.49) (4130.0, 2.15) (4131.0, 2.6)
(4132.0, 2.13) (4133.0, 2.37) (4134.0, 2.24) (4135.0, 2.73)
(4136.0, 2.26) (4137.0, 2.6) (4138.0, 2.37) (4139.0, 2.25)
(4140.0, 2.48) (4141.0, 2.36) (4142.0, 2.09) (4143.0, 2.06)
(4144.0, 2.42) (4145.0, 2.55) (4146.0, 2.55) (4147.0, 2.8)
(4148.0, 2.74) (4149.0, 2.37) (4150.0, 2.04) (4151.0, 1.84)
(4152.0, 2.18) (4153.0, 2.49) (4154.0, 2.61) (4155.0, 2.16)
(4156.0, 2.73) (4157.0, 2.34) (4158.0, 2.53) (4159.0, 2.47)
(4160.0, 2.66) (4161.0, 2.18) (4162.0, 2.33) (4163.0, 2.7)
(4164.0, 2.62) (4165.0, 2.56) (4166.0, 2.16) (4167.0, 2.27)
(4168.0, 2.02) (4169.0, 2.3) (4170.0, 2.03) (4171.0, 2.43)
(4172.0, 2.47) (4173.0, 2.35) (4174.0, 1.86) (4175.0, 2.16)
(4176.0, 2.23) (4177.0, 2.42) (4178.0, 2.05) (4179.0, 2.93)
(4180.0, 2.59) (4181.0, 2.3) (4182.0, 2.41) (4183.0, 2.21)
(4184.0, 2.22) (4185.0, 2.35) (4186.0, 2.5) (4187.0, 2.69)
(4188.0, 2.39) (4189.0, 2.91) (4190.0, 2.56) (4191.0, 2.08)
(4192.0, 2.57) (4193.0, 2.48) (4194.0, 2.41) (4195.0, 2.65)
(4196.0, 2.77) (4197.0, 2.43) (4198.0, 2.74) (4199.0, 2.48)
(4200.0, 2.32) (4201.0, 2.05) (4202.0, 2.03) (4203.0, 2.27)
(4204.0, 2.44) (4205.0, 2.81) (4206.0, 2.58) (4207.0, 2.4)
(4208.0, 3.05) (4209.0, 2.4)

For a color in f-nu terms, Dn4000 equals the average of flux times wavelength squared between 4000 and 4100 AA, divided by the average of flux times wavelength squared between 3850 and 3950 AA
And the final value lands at 1.9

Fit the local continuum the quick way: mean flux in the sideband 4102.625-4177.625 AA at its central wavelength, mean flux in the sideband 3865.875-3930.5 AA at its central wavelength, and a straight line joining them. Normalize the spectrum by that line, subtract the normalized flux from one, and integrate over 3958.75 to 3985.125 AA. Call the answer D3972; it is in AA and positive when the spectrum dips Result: 5.7 AA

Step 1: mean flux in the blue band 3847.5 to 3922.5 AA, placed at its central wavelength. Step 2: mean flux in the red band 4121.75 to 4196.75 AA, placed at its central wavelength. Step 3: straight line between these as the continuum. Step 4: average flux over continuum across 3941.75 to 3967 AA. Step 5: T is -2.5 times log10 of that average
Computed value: 0.12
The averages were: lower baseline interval 1.53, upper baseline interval 2.41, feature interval 1.57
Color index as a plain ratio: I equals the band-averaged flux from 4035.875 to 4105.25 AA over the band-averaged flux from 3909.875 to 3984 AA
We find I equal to 1.68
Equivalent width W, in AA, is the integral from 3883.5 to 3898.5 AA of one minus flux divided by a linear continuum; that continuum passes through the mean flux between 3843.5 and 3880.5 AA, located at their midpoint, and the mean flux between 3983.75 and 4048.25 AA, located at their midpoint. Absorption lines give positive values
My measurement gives -0.68 AA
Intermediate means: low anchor 1.32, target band 1.62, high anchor 2.49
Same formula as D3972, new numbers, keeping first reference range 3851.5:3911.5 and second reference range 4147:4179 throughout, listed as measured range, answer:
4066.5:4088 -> -4.4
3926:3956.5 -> 6.4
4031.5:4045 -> -4.1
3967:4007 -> -3.9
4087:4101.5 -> -1.6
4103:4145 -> -4.0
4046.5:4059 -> -2.8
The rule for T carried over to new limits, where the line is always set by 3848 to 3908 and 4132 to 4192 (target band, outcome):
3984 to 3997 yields -0.24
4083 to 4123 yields -0.11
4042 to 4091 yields -0.18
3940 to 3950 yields 0.08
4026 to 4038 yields -0.25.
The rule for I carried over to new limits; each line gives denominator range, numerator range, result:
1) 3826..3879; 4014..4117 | 2.08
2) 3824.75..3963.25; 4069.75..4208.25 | 1.73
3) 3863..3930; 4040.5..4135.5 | 1.57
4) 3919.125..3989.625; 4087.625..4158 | 1.64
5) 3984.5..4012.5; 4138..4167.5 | 0.99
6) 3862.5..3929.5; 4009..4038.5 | 1.63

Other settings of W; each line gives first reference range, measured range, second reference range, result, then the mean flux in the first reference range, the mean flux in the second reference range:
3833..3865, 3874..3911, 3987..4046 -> -1.8 AA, 1.18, 2.5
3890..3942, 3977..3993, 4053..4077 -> -2.0 AA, 1.52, 2.42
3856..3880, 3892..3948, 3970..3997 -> 2.9 AA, 1.34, 1.93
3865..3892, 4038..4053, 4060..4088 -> -1.7 AA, 1.36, 2.46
